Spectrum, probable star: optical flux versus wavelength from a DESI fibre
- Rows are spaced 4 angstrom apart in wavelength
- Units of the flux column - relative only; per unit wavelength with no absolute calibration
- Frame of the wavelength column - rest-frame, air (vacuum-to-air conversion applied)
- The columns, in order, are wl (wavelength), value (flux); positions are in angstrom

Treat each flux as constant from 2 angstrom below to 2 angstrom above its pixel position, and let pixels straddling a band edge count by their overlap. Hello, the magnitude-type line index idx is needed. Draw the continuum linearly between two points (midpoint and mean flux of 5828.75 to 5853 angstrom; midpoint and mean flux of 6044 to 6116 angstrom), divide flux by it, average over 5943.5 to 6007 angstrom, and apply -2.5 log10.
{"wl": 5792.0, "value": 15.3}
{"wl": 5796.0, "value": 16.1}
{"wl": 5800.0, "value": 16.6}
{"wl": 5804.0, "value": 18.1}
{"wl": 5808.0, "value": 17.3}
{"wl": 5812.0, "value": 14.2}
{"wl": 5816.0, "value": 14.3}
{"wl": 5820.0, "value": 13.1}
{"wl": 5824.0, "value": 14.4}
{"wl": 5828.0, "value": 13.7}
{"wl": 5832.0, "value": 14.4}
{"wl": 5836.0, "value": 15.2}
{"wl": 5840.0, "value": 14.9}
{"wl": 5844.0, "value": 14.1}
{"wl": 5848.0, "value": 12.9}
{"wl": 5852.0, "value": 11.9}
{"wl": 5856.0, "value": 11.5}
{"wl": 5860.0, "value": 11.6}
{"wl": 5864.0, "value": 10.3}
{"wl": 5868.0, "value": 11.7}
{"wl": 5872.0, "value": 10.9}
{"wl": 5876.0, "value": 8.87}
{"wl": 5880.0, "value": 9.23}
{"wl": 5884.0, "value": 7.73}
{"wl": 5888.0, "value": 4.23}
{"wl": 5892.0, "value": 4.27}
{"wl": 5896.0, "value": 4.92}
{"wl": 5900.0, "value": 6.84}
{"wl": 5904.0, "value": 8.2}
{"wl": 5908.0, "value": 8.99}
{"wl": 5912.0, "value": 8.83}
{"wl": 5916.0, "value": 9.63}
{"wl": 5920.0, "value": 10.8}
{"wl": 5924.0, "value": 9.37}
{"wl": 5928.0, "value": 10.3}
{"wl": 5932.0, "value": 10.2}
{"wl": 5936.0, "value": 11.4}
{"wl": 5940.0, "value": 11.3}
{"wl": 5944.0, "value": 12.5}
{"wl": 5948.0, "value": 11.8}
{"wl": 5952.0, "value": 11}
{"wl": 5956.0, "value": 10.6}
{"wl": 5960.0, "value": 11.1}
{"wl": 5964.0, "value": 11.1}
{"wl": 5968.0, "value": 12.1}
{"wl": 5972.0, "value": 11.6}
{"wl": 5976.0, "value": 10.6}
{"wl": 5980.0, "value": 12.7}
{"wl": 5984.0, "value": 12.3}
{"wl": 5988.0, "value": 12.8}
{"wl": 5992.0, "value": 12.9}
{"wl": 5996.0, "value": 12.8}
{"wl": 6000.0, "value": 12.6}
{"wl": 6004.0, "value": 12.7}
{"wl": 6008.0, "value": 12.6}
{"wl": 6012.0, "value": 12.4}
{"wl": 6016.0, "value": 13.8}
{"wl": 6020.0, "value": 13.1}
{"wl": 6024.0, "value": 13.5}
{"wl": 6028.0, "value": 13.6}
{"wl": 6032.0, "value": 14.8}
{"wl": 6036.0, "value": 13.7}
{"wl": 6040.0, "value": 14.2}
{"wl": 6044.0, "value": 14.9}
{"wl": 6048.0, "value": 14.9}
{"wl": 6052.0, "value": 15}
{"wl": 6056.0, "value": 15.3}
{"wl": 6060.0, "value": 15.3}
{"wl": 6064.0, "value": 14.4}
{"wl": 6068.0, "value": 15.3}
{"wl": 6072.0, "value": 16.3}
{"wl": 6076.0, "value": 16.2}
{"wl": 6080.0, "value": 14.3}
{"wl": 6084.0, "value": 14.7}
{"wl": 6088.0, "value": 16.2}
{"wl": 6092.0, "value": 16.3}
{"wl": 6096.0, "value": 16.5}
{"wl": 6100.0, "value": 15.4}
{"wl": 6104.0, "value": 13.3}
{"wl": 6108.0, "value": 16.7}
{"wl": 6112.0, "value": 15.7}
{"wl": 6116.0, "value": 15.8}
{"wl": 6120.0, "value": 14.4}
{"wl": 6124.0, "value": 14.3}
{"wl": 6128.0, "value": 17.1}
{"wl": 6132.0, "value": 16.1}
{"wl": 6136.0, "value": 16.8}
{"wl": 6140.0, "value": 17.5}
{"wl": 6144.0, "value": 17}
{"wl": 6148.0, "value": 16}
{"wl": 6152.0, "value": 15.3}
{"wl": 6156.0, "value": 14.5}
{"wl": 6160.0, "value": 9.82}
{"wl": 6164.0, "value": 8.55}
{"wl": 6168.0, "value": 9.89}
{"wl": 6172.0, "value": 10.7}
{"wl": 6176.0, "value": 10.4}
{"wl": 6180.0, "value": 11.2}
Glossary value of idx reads 0.23 mag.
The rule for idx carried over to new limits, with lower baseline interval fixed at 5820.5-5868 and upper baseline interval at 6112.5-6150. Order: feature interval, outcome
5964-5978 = 0.26 mag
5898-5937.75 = 0.42 mag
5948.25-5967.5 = 0.27 mag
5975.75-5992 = 0.18 mag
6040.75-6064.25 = 0.02 mag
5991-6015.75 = 0.16 mag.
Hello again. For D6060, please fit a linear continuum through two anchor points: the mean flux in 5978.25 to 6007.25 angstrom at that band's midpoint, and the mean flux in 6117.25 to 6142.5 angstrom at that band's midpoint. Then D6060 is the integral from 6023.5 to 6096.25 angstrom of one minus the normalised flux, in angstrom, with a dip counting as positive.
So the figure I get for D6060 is -3.5 angstrom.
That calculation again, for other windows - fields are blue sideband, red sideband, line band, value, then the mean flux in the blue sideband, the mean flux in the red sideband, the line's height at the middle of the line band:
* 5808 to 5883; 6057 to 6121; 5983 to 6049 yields 5.59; 12.7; 15.4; 14.6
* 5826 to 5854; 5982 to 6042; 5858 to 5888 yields 8.92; 13.9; 13.2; 13.7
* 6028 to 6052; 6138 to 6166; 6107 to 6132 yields -2.56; 14.5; 14.1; 14.2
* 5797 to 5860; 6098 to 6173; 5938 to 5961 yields 4.84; 14.4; 14.5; 14.4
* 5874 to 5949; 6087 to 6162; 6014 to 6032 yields -1.89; 8.88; 15.5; 12.3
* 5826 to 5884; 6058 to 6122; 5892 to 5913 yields 9.19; 12.1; 15.4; 12.8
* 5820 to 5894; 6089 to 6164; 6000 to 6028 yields 1.21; 11.3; 15.3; 13.6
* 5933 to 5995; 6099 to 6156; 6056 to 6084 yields -1.78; 11.7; 15.8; 14.3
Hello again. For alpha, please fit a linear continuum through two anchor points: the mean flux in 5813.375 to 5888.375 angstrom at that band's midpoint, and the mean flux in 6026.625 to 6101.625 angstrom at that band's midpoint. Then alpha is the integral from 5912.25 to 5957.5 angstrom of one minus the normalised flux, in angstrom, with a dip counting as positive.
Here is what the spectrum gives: 8.6 angstrom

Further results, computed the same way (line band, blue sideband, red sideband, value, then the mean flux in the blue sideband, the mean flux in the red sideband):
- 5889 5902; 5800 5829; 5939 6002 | 7.9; 15.2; 11.9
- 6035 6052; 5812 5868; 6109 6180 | -0.9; 13.2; 14.1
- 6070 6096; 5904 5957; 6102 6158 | -2.2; 10.4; 15.8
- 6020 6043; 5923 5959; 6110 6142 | -0.9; 11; 16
